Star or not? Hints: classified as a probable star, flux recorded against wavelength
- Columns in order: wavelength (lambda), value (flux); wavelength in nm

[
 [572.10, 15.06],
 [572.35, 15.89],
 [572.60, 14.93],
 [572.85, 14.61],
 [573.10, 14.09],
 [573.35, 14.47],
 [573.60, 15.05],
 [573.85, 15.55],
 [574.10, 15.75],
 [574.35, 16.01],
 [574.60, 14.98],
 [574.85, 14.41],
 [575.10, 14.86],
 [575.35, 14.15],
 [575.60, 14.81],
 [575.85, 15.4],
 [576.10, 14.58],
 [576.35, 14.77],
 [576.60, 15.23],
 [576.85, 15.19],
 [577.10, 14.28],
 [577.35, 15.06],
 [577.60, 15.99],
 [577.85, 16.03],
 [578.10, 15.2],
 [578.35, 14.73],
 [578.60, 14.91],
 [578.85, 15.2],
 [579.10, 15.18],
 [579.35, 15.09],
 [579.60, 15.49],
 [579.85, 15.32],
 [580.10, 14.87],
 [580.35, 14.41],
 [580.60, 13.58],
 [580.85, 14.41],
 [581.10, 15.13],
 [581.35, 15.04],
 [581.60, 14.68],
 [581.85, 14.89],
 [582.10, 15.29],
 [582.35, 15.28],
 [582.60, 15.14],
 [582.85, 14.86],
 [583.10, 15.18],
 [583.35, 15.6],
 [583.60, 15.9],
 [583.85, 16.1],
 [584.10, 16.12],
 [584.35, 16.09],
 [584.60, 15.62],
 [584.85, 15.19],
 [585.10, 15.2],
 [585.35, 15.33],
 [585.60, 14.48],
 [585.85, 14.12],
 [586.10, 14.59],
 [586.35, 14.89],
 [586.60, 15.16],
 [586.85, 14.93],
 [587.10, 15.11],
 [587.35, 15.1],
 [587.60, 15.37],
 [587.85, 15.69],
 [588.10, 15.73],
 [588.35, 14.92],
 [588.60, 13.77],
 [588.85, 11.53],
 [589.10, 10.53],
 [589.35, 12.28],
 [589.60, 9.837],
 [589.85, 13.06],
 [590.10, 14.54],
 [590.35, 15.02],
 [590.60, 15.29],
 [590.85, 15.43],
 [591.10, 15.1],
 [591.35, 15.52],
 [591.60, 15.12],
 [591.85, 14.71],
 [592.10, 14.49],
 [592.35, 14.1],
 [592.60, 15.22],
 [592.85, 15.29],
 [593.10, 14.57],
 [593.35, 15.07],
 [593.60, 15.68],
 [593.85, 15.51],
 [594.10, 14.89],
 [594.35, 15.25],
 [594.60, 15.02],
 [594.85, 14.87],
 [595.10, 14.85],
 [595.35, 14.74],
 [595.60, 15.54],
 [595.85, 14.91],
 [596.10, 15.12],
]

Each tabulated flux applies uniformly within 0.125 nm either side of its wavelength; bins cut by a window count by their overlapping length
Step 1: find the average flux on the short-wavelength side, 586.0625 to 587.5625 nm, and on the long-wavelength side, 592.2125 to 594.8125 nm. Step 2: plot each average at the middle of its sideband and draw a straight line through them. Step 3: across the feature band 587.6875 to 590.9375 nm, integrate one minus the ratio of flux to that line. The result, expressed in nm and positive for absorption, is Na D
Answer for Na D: 0.29 nm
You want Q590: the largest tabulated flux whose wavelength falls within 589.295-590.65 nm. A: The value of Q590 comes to 15.29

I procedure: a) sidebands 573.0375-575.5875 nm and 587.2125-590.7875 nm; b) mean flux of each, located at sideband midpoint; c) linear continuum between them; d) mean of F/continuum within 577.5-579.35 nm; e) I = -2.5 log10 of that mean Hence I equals -0.05 mag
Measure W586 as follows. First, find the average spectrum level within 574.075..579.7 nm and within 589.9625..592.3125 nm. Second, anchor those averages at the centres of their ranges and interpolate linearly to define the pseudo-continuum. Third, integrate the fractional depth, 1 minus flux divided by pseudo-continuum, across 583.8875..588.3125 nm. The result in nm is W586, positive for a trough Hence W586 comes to -0.06 nm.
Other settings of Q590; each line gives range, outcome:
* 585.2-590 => 15.73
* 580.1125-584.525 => 16.12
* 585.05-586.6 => 15.33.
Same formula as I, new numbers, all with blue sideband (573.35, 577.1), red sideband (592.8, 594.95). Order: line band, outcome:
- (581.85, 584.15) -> -0.03 mag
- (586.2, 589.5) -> 0.07 mag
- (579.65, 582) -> 0.02 mag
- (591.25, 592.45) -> 0.02 mag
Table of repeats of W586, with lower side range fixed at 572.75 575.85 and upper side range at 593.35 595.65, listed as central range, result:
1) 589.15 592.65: 0.216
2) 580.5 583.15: 0.024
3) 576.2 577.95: -0.030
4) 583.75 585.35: -0.070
